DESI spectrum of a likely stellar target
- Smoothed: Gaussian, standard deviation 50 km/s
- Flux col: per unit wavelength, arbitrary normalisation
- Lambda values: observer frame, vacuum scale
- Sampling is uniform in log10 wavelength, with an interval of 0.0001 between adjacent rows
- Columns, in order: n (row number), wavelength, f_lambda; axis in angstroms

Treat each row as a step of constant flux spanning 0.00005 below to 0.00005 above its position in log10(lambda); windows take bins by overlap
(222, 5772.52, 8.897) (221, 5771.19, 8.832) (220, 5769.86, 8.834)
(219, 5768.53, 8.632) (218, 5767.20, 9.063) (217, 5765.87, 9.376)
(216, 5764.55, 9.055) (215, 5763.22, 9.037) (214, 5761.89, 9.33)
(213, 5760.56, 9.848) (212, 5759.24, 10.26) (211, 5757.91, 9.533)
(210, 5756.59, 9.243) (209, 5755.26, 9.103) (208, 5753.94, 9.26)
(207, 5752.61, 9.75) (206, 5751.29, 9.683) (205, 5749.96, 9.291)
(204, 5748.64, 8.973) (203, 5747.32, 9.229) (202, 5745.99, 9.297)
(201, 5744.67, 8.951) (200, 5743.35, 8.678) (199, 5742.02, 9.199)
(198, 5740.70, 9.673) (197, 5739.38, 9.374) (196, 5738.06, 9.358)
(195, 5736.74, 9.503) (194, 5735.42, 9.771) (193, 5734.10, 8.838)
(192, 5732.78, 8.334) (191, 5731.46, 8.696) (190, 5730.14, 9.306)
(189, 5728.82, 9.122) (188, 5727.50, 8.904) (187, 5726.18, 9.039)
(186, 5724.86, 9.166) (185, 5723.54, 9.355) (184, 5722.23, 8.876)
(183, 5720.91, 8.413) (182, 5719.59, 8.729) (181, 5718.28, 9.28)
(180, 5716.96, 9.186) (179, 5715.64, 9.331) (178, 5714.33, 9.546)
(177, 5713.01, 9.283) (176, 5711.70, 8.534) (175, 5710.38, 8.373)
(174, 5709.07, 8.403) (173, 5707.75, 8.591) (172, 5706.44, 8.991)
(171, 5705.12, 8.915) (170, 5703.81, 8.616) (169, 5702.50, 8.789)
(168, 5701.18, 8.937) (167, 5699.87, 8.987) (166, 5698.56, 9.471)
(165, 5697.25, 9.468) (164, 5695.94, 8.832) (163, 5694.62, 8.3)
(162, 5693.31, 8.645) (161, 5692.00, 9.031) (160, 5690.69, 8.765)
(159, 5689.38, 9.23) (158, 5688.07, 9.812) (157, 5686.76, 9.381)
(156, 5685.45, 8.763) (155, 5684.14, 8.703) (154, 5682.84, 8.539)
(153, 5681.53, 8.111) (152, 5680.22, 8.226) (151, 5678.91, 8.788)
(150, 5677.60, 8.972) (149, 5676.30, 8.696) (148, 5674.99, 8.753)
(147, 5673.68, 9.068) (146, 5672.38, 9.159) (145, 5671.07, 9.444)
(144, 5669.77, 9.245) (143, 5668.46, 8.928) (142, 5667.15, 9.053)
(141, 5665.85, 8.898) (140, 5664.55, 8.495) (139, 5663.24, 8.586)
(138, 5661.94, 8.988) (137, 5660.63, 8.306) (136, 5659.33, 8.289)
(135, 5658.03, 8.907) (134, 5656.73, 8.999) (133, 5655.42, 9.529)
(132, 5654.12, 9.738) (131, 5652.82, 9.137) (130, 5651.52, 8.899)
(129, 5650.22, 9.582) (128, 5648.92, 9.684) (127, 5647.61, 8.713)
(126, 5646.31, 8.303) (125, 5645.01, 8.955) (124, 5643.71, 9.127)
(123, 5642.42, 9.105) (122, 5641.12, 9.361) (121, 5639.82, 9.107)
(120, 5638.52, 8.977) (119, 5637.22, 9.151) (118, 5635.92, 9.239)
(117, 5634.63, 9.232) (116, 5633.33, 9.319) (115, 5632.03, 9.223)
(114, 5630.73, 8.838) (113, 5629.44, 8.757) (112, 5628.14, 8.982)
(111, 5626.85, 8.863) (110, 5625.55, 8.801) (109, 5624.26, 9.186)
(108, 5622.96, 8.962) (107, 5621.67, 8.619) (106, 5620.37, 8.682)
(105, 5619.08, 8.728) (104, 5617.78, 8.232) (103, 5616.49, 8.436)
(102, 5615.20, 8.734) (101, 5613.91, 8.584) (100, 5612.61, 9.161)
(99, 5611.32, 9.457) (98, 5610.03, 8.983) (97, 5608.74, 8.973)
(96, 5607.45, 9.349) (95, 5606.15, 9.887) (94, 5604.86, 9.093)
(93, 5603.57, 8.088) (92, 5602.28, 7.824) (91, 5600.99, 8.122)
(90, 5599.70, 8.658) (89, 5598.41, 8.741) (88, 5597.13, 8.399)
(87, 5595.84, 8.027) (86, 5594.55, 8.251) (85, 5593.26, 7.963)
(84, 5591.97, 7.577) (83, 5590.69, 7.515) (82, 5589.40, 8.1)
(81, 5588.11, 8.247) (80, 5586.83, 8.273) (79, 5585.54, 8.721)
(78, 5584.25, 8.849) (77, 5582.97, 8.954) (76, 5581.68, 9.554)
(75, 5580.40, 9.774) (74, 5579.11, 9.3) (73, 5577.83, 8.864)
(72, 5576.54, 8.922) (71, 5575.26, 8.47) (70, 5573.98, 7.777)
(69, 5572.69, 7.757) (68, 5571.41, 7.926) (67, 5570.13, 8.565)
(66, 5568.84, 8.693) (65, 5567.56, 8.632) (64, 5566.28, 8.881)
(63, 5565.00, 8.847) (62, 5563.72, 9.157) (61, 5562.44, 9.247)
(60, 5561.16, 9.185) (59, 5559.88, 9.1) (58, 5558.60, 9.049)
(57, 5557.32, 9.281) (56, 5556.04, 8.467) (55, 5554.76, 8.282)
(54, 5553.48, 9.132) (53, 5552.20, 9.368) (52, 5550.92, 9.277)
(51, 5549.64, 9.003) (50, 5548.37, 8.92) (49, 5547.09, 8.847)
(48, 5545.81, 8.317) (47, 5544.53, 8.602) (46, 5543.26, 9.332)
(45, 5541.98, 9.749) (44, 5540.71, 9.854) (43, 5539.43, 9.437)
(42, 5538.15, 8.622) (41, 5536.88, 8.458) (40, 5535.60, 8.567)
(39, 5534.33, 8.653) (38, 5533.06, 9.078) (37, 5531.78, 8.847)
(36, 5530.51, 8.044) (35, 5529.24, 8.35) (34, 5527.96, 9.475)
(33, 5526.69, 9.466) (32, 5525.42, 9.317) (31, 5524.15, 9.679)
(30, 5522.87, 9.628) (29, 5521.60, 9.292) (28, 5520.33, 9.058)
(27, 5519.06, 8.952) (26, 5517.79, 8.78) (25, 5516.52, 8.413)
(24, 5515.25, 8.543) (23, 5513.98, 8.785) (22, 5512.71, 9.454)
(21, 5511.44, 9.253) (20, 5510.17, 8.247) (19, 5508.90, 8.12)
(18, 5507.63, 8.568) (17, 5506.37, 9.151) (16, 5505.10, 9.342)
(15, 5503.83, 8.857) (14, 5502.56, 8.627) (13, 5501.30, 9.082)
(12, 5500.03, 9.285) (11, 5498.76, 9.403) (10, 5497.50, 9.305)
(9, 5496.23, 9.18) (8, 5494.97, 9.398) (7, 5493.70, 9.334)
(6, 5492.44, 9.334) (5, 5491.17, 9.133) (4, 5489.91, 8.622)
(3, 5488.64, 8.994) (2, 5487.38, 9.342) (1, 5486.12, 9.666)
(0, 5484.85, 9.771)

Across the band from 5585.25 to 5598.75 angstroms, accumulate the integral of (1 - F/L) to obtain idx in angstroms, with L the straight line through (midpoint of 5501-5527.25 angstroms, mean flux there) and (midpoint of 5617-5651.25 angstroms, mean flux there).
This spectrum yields 1.3 angstroms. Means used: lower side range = 8.98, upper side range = 8.99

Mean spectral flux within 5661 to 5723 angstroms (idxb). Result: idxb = 8.89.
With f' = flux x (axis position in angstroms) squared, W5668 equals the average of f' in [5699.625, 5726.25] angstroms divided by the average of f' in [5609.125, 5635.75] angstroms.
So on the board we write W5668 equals 1.0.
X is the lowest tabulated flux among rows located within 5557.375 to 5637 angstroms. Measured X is 7.515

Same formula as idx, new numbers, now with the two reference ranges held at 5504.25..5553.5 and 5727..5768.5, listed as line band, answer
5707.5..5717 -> 0.3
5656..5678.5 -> 0.7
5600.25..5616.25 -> 0.4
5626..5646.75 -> 0.2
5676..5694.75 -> 0.7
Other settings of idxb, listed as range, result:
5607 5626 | 8.86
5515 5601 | 8.79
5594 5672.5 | 8.9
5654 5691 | 8.9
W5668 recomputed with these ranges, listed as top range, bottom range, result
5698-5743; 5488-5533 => 1.08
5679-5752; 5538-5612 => 1.08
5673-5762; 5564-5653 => 1.07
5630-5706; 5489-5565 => 1.05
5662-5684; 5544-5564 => 1.03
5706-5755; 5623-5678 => 1.04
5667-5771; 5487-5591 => 1.08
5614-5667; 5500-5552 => 1.04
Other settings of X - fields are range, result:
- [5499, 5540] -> 8.044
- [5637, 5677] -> 8.289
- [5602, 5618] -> 7.824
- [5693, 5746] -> 8.3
